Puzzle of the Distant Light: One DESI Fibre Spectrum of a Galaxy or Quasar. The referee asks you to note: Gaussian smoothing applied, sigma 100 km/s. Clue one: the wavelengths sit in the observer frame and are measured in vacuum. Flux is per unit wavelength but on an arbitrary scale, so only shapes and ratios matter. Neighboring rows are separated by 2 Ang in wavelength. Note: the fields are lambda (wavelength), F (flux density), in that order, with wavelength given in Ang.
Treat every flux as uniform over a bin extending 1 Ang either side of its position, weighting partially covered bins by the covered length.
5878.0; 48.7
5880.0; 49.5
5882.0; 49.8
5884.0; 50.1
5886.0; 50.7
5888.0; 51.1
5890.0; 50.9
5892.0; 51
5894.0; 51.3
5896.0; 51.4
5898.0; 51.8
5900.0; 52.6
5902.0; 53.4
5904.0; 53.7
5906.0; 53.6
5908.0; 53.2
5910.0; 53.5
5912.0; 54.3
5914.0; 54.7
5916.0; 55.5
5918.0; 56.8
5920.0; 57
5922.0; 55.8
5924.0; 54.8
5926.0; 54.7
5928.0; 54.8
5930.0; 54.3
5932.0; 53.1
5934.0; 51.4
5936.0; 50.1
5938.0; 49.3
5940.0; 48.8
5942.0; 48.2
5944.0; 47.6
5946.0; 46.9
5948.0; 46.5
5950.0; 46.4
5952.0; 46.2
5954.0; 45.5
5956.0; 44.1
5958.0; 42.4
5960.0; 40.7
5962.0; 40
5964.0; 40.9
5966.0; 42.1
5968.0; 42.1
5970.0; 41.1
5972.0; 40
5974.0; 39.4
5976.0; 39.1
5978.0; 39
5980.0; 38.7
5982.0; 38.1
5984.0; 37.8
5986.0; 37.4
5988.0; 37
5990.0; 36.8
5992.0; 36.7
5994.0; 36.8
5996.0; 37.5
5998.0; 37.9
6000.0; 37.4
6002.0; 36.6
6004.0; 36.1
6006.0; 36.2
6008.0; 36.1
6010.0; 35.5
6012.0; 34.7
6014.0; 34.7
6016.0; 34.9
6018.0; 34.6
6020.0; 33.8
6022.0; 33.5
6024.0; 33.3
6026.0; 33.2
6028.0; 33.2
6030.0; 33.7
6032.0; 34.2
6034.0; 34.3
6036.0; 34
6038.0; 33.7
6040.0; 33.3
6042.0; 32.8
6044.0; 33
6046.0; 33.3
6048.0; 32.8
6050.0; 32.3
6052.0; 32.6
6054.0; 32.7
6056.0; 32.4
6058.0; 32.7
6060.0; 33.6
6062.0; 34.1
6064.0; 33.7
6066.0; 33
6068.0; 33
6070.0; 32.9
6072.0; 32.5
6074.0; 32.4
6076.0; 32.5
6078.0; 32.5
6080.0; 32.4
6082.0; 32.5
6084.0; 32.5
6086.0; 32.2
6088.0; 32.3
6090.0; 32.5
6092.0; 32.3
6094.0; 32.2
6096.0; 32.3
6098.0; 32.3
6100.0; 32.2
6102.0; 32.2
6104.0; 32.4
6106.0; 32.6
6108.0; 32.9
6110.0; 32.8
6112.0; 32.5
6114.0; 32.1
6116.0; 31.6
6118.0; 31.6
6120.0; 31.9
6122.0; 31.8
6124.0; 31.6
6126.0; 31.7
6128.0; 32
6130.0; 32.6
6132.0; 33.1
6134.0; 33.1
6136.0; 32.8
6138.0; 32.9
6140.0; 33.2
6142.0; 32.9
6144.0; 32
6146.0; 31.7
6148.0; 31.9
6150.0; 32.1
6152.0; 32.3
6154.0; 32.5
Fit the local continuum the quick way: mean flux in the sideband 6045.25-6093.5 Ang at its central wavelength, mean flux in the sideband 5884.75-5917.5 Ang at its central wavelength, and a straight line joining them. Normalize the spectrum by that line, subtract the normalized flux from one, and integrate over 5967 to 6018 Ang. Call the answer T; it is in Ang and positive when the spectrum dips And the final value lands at 5.38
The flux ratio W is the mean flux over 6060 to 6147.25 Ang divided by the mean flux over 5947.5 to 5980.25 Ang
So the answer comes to 0.8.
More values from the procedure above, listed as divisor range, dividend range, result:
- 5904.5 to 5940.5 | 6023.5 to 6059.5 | 0.62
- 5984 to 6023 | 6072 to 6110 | 0.90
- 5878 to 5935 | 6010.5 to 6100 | 0.63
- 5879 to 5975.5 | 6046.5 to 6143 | 0.66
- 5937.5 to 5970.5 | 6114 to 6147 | 0.72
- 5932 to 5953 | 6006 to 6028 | 0.71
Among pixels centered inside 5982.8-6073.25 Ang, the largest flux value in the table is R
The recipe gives 37.9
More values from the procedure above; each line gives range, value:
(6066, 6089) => 33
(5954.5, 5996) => 44.1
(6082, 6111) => 32.9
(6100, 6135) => 33.1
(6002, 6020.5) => 36.6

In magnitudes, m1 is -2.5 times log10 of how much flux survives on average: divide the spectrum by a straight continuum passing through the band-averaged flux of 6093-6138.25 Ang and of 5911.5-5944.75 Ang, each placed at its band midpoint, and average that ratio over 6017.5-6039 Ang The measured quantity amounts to 0.24 mag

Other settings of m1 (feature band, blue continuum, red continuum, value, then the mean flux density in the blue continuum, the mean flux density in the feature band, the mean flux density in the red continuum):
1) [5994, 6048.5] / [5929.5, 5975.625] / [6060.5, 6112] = 0.123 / 45.3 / 34.7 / 32.6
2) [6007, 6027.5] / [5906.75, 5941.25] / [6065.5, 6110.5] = 0.206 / 53.6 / 34.4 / 32.5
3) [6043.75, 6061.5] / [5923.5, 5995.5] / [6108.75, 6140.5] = 0.141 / 44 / 32.9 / 32.3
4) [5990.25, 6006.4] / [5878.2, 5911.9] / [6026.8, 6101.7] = 0.093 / 51.7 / 36.9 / 32.9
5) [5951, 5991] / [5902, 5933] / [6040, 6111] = 0.169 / 54.6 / 40.4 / 32.7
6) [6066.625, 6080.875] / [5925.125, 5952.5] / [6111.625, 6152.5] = 0.154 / 49.9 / 32.6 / 32.3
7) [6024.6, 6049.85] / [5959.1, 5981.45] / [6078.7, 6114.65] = 0.083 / 40.2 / 33.4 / 32.4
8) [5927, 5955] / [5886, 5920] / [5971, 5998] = -0.071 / 53.1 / 49.2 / 38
